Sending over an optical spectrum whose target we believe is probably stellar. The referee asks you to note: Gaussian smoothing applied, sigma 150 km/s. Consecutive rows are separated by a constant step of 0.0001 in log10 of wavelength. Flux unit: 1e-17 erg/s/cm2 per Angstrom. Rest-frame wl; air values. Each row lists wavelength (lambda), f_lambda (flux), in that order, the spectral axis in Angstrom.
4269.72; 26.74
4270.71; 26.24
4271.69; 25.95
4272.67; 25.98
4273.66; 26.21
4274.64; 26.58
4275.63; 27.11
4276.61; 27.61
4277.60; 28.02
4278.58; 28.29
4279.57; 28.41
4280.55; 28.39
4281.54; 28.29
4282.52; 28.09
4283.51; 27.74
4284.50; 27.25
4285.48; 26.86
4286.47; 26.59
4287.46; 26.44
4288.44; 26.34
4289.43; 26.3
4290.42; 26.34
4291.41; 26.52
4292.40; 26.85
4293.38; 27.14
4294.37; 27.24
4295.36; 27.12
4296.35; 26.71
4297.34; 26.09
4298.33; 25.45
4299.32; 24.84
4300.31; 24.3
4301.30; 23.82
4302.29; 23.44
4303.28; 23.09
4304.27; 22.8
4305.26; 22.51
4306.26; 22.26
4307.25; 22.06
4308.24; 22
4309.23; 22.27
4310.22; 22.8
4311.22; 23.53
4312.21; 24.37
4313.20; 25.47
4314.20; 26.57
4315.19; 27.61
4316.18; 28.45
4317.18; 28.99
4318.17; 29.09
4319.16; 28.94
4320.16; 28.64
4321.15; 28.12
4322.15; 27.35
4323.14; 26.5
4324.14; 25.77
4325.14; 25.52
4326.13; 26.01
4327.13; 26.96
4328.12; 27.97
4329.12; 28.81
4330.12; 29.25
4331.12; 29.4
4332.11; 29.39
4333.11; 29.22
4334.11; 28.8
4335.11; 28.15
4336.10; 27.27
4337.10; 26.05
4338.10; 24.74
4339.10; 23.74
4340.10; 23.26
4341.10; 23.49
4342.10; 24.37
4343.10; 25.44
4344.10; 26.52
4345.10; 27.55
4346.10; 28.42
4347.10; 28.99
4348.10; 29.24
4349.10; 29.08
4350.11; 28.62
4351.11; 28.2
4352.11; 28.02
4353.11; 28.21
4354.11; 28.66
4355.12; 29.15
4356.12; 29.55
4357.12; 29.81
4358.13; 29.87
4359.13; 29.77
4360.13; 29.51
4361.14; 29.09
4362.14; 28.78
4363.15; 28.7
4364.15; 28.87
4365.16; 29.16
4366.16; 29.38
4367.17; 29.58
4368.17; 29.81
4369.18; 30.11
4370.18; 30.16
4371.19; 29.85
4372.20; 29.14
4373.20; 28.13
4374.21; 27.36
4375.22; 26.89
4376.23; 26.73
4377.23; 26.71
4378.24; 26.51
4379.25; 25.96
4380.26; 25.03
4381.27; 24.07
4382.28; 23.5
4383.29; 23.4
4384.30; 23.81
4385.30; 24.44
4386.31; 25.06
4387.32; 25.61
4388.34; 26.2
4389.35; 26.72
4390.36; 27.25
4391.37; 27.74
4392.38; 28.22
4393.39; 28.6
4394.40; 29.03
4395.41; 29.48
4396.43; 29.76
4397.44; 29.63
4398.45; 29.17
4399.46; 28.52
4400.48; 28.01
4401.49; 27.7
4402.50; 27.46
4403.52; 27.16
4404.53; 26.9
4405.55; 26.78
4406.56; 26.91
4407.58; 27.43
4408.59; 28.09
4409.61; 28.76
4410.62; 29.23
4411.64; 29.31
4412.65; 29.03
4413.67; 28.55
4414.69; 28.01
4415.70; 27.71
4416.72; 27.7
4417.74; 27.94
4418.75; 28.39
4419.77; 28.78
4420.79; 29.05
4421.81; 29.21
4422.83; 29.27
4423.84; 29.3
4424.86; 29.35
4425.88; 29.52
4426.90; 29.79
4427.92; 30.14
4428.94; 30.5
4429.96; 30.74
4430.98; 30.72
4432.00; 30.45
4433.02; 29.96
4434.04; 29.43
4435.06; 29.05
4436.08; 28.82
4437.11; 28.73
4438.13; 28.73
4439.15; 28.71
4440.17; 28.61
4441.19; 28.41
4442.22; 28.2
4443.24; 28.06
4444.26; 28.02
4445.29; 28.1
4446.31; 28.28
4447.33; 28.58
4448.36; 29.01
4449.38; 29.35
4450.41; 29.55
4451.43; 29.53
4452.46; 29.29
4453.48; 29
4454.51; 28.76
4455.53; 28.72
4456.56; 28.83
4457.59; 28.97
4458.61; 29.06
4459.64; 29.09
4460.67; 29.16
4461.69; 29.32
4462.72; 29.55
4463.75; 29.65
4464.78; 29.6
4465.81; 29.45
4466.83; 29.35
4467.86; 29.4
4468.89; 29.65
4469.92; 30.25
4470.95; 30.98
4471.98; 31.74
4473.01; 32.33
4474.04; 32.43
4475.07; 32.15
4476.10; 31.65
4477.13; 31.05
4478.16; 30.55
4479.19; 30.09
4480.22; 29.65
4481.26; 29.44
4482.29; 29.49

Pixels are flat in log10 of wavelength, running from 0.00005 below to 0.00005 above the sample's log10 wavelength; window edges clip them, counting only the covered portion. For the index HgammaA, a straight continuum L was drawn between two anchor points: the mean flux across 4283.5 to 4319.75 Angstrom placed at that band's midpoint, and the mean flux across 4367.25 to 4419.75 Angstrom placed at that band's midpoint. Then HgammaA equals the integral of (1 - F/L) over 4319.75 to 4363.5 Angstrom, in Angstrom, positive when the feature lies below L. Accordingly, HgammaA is -2.1 Angstrom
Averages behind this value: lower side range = 25.6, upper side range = 27.6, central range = 27.7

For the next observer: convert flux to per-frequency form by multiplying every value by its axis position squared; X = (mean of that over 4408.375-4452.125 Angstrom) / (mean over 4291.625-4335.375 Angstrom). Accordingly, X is 1.17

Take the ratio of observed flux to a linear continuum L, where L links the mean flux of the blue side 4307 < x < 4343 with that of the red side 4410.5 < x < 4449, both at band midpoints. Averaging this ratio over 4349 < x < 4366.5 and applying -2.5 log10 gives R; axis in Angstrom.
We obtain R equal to -0.07 mag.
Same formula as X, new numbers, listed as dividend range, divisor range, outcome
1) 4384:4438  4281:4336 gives 1.13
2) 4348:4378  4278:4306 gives 1.14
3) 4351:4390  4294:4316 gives 1.17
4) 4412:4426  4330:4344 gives 1.12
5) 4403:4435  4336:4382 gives 1.07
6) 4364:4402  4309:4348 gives 1.05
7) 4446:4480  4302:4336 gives 1.21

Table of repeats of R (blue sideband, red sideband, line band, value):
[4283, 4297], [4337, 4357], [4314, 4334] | -0.038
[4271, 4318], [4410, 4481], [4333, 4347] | 0.031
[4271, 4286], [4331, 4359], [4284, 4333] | 0.056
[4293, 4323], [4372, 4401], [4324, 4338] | -0.075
